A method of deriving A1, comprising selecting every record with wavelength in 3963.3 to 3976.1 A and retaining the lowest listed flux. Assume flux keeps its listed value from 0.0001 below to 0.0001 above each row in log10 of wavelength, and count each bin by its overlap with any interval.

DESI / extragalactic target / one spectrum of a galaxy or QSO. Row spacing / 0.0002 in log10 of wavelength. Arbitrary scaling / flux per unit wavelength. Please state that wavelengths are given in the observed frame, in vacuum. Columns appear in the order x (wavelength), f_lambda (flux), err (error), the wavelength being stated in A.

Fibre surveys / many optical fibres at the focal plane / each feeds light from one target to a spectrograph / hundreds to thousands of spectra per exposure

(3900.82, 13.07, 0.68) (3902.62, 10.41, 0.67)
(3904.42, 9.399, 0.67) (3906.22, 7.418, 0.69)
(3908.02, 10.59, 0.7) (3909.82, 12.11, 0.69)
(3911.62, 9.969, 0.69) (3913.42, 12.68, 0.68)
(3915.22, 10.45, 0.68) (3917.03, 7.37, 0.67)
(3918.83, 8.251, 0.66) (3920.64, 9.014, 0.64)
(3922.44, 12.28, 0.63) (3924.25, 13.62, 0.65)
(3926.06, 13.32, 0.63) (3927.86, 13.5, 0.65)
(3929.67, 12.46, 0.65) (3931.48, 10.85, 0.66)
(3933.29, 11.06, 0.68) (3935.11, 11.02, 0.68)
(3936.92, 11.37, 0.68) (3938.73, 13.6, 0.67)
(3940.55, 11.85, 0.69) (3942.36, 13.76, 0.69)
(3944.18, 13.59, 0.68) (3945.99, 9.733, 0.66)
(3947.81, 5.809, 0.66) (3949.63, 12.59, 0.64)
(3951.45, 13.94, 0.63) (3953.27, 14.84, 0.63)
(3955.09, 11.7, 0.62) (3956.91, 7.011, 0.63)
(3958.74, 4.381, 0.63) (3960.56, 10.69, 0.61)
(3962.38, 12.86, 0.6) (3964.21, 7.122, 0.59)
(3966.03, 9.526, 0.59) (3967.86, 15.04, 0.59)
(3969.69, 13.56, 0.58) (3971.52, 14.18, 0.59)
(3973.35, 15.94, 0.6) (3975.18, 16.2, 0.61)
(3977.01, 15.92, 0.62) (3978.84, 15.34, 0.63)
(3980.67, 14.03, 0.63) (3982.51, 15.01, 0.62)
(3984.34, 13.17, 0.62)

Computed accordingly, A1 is 7.122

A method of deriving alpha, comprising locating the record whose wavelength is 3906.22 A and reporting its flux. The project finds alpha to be 7.418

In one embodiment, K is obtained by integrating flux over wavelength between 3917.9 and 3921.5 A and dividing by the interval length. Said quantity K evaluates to 8.62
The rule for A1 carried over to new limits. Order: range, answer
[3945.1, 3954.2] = 5.809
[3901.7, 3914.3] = 7.418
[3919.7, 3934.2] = 9.014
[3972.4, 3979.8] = 15.34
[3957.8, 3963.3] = 4.381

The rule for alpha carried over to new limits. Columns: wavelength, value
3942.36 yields 13.76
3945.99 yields 9.733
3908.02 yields 10.59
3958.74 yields 4.381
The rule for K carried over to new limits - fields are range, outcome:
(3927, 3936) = 11.8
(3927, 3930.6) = 13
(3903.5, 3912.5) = 9.89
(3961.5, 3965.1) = 9.97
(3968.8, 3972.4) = 13.9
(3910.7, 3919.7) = 9.76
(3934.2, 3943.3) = 12.3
